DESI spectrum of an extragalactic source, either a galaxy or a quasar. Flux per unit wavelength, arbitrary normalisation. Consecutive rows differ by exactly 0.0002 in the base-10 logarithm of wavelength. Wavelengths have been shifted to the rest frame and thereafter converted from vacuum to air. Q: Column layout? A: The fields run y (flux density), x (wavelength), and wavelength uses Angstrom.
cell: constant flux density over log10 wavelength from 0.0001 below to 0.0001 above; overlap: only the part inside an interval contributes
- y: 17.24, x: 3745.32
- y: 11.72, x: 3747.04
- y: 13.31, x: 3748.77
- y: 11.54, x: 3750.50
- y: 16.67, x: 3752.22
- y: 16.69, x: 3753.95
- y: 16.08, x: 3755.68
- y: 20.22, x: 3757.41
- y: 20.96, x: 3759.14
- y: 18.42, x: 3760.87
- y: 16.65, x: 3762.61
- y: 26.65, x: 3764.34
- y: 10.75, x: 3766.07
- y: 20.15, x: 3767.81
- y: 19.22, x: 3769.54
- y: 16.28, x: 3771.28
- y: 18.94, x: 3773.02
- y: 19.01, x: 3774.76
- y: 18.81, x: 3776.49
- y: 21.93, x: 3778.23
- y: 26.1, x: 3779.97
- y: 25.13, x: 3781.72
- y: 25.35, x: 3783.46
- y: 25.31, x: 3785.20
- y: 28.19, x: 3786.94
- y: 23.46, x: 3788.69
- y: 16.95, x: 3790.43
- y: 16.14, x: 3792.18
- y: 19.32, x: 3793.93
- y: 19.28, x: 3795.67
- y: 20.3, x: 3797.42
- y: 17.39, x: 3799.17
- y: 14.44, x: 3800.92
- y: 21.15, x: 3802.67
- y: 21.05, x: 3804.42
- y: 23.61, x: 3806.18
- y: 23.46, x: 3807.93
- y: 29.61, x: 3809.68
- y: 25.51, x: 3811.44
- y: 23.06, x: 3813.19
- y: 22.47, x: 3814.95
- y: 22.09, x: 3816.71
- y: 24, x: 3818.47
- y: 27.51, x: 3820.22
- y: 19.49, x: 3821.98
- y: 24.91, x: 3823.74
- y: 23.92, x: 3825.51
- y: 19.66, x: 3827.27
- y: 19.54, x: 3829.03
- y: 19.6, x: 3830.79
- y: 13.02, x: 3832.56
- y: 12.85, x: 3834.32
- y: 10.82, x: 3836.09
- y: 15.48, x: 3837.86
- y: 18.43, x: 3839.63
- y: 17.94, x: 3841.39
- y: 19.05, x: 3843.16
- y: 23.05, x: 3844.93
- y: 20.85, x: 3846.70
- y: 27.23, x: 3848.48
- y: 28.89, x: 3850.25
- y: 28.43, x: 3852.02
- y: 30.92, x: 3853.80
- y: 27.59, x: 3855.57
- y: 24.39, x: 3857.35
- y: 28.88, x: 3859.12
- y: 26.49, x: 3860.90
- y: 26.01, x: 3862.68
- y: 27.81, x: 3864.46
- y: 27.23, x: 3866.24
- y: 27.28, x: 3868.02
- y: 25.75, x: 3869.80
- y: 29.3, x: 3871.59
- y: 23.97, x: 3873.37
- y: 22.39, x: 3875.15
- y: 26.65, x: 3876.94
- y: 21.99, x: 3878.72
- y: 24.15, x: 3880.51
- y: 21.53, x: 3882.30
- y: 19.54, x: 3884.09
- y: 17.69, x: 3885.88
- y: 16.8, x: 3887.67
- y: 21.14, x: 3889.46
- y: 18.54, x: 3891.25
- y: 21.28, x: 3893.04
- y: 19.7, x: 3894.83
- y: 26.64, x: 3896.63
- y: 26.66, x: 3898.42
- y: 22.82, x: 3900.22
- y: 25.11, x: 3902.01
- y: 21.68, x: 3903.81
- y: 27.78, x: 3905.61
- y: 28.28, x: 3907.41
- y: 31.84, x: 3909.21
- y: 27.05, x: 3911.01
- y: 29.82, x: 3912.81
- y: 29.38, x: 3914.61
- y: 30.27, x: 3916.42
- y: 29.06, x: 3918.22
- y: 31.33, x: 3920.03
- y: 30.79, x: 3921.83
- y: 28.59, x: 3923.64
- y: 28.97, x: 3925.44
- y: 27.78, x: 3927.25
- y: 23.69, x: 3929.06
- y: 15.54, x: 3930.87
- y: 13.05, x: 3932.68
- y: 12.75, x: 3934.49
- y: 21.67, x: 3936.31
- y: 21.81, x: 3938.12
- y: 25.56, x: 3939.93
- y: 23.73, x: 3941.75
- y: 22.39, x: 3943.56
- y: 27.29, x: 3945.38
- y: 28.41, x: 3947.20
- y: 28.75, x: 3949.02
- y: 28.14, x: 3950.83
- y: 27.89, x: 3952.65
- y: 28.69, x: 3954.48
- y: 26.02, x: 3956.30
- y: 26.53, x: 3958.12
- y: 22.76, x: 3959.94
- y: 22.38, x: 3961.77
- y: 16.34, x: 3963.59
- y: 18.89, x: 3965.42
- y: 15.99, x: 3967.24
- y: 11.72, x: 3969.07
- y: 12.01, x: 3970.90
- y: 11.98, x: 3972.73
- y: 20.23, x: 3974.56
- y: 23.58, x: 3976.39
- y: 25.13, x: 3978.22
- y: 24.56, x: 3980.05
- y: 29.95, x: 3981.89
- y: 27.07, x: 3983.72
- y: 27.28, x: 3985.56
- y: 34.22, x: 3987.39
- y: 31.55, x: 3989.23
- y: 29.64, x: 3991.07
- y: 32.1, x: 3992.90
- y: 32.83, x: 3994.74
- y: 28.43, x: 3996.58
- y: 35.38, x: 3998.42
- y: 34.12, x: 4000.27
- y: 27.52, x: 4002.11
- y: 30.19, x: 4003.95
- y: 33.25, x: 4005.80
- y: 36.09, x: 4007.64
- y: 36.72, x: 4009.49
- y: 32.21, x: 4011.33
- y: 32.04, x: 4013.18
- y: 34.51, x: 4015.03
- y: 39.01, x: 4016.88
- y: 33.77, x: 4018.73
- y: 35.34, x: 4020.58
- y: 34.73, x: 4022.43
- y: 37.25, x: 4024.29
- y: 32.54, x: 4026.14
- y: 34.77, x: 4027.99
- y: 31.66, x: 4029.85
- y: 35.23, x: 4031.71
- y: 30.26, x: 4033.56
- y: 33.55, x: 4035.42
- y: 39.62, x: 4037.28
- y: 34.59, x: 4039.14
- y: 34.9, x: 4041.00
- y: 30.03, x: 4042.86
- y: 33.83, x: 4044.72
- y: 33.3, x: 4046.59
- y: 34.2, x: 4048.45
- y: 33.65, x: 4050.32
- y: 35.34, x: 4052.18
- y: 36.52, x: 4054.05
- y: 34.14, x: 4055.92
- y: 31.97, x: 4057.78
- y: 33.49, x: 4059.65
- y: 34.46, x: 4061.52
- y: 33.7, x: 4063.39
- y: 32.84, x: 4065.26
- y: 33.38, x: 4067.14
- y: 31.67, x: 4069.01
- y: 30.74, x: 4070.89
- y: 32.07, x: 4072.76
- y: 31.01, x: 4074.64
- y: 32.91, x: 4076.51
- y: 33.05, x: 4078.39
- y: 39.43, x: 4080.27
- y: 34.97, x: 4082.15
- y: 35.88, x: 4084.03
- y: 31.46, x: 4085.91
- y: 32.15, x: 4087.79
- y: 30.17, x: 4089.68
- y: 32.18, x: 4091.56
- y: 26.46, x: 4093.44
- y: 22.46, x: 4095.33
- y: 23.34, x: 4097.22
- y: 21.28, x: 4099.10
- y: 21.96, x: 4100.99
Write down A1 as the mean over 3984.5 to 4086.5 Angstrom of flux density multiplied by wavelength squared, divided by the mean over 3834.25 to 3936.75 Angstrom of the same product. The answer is 1.50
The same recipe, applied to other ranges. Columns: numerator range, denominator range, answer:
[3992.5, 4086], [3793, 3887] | 1.65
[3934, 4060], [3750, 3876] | 1.47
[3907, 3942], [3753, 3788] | 1.34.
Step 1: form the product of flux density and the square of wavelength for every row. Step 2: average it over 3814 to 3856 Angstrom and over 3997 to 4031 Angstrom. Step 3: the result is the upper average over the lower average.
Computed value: 1.72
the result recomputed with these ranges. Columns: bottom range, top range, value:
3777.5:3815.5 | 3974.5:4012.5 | 1.51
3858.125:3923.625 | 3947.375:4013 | 1.10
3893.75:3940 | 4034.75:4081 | 1.43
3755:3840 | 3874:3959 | 1.28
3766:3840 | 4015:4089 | 1.86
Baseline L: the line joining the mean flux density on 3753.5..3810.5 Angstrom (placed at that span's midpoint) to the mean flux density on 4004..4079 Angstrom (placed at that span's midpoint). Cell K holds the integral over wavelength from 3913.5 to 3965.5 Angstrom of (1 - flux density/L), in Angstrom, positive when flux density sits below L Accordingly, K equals 6.6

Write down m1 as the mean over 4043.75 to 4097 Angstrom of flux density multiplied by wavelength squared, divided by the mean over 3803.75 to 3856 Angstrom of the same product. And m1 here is 1.67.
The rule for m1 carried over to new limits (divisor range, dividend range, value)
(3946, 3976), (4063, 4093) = 1.60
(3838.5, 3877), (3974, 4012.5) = 1.28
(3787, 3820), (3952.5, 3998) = 1.23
